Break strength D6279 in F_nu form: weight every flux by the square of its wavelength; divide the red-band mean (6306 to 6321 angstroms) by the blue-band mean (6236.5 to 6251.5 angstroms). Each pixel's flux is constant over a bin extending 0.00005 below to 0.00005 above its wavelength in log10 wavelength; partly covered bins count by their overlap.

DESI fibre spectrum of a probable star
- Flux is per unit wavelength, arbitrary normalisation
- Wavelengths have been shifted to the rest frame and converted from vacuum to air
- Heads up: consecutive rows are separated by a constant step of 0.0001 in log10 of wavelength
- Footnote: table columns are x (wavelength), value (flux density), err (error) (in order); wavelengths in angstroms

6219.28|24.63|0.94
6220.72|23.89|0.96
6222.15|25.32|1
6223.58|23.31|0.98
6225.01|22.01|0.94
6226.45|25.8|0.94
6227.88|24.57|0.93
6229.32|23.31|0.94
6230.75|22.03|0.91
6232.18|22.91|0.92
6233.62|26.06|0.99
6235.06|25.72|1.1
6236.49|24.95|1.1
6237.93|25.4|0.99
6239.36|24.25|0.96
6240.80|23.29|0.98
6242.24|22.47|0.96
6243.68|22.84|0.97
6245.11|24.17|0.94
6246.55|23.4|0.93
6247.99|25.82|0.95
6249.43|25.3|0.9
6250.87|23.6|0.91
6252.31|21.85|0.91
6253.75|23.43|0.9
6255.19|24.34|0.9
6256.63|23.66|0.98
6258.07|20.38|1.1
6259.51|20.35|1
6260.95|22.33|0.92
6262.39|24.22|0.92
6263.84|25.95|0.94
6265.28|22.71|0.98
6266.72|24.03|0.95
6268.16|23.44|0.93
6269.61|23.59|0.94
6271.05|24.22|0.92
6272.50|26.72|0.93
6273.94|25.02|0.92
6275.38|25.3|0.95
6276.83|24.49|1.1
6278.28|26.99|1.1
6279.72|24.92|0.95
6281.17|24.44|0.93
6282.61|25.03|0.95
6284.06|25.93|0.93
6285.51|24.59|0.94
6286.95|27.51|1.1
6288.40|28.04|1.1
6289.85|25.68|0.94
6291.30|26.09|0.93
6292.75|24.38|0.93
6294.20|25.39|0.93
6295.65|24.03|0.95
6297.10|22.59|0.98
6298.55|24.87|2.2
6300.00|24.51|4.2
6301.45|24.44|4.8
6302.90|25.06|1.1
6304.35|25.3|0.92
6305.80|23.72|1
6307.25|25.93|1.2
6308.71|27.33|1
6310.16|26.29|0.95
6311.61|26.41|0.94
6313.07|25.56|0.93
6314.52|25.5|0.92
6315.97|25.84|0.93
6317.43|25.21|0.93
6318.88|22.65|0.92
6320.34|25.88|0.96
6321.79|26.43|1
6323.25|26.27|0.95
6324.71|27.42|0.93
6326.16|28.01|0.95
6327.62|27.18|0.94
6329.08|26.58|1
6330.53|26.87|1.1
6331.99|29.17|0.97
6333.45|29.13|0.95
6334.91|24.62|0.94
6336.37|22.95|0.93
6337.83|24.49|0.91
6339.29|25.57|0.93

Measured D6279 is 1.09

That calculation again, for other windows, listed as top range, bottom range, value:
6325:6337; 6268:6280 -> 1.09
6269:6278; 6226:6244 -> 1.05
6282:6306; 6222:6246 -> 1.07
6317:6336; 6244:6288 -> 1.11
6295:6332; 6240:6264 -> 1.12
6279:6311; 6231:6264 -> 1.08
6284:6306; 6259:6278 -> 1.05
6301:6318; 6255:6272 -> 1.11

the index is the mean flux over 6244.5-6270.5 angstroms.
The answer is 23.5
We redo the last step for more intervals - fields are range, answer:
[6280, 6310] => 25.3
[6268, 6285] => 25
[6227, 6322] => 24.6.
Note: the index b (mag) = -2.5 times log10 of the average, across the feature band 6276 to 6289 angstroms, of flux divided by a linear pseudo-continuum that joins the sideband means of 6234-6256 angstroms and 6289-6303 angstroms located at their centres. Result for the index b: -0.05 mag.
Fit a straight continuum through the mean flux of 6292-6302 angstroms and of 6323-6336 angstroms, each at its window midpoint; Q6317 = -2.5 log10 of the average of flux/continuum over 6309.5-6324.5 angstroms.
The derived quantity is 0.02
